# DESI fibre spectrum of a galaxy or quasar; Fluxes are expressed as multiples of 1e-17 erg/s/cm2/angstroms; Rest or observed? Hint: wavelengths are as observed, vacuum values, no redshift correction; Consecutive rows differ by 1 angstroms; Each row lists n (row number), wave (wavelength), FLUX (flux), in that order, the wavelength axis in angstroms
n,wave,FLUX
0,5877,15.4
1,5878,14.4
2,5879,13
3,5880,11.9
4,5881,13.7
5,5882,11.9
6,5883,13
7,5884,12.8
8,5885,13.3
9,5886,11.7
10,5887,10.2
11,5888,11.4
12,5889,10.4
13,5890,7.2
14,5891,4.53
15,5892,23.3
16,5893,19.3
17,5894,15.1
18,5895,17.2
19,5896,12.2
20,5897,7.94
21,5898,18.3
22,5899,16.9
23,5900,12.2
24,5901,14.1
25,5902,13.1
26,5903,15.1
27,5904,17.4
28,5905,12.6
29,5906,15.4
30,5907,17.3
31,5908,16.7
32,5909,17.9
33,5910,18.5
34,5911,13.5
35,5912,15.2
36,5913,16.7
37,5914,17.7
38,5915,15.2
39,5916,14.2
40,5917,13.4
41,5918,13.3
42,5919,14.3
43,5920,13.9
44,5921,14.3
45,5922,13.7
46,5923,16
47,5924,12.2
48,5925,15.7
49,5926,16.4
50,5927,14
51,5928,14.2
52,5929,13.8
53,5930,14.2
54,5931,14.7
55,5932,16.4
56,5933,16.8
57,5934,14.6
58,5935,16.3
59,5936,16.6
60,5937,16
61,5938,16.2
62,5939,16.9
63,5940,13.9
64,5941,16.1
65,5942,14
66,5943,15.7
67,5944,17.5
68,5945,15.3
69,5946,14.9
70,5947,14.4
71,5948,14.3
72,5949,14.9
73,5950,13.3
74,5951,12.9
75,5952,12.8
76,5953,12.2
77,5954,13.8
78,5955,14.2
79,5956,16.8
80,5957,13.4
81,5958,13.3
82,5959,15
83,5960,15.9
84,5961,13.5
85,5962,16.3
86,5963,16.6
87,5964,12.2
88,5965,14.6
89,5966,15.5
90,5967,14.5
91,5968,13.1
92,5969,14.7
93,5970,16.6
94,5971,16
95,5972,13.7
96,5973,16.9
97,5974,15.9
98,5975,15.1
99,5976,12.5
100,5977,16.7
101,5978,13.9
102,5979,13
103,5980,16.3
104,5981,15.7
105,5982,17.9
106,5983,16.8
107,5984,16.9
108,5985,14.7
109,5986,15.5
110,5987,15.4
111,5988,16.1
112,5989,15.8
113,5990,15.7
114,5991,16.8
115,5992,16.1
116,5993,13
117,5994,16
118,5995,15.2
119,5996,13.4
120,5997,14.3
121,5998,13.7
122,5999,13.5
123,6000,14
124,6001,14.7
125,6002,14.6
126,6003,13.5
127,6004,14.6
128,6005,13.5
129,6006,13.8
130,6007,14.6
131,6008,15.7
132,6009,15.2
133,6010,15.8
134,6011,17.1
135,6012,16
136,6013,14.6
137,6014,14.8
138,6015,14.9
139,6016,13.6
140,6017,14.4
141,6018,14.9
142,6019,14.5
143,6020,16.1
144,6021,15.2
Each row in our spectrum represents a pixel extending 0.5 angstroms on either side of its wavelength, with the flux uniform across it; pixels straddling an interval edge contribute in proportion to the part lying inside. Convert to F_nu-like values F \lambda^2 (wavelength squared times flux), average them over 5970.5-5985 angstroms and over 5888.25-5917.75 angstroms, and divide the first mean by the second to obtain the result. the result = 1.1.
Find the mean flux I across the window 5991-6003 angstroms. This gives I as 14.5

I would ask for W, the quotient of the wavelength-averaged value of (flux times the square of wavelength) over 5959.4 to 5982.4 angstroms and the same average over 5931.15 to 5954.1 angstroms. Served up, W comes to 1.0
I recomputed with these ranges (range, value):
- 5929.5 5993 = 15.1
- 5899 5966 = 14.9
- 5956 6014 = 15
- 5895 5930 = 14.8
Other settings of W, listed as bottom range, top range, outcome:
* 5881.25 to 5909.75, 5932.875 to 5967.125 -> 1.09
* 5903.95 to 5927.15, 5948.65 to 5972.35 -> 0.96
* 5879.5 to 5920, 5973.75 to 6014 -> 1.10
